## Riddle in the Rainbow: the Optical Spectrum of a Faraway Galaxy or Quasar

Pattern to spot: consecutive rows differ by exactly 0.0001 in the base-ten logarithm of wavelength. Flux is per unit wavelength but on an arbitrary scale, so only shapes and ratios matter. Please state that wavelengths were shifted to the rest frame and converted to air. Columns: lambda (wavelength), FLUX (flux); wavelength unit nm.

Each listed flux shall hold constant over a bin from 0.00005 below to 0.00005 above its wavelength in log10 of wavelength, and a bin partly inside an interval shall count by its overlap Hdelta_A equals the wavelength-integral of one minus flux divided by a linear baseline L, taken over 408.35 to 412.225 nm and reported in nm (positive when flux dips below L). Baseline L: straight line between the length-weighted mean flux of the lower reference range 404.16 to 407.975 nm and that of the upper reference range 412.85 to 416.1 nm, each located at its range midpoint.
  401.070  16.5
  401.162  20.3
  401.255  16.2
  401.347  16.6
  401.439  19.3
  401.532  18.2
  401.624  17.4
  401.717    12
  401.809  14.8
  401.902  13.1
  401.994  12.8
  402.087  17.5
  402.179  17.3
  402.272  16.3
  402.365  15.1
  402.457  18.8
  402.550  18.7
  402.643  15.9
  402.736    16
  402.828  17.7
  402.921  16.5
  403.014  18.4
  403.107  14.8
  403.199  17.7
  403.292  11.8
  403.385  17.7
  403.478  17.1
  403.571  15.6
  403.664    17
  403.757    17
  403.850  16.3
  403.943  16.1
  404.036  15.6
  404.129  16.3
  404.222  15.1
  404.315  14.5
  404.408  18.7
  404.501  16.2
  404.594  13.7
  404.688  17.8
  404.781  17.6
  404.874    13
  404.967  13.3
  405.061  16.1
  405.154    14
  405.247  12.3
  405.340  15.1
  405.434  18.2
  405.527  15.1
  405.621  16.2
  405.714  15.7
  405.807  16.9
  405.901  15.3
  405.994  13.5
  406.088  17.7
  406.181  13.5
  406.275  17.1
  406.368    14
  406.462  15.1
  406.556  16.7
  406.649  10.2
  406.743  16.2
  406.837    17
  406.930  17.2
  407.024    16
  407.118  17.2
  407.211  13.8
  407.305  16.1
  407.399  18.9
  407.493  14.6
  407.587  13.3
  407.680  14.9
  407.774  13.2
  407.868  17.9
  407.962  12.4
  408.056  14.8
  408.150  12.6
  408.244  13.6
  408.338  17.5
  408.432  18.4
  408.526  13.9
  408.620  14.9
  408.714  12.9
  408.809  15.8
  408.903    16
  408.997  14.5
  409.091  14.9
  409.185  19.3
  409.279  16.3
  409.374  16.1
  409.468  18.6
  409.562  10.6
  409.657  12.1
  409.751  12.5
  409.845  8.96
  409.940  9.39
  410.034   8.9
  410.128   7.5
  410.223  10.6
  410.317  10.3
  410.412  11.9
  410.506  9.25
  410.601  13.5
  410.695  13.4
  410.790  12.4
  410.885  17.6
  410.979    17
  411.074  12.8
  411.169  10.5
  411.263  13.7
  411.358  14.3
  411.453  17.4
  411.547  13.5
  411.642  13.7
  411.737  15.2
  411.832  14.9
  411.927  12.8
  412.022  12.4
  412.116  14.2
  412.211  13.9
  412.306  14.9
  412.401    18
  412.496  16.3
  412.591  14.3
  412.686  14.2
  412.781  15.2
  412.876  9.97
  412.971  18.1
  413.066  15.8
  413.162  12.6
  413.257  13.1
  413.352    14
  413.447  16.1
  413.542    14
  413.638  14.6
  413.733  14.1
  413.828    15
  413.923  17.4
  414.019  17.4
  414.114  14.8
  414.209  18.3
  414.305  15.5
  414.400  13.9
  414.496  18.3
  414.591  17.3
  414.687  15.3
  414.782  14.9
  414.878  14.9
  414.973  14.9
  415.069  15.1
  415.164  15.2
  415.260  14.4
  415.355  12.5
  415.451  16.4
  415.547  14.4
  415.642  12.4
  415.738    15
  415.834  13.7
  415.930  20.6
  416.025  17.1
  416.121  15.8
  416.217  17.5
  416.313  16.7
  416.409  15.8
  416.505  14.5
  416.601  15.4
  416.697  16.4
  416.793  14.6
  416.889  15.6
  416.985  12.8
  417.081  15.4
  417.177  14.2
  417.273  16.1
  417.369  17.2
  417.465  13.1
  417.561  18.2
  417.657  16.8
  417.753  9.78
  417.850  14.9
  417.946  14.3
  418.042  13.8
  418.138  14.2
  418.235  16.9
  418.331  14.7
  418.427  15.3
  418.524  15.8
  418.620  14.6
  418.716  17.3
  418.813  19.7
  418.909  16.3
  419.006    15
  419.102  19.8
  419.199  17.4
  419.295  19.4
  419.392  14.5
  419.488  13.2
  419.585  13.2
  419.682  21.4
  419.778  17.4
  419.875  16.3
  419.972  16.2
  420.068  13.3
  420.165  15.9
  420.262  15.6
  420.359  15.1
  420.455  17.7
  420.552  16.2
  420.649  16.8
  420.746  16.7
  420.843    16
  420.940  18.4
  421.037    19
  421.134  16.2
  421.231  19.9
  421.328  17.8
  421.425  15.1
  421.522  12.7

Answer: 0.44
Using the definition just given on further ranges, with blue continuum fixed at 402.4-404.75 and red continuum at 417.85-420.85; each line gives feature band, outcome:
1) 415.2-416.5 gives 0.05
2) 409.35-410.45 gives 0.33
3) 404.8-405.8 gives 0.08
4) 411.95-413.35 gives 0.16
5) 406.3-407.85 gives 0.10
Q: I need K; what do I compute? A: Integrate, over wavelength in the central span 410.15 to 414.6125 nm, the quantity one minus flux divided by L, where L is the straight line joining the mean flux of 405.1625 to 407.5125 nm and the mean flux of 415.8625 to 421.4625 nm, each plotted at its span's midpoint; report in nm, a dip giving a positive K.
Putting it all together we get 0.41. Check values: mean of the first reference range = 15.6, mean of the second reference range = 16.1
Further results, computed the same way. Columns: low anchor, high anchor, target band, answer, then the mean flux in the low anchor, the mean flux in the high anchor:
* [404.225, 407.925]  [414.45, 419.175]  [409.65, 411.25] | 0.39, 15.5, 15.5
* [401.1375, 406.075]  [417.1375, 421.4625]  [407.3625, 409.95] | 0.23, 16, 16.2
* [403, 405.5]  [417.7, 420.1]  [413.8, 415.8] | 0.05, 15.8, 15.8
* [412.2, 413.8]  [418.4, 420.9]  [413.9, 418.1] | 0.01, 14.7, 16.4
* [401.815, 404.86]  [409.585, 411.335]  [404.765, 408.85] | -0.34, 16.2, 11.8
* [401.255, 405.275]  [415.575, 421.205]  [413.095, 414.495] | 0.07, 16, 15.9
